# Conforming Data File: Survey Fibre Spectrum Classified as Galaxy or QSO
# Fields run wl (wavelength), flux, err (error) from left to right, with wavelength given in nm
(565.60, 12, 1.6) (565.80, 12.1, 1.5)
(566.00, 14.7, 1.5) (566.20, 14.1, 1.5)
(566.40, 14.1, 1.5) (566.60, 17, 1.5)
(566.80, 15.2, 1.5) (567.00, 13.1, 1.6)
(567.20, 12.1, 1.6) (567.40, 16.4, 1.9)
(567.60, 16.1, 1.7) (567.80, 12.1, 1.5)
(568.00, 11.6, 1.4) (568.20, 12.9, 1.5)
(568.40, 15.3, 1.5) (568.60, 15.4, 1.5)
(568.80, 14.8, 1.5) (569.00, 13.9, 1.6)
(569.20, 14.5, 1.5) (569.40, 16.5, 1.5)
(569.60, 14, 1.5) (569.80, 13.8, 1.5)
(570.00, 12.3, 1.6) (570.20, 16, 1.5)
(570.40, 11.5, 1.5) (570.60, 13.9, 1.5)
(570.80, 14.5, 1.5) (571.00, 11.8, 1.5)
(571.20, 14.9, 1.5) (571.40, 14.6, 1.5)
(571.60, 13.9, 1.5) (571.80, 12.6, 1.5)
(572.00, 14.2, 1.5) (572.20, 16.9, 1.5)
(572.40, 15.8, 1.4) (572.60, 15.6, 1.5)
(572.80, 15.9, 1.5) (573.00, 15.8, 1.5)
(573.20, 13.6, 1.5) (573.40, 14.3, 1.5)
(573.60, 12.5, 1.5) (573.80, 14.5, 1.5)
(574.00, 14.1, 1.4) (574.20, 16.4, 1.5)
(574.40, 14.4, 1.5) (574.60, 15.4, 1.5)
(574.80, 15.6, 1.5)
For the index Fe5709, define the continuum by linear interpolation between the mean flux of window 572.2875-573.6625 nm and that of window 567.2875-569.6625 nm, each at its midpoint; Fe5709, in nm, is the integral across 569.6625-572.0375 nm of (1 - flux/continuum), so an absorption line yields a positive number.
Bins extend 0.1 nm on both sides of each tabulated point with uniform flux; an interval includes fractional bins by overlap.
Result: 0.16 nm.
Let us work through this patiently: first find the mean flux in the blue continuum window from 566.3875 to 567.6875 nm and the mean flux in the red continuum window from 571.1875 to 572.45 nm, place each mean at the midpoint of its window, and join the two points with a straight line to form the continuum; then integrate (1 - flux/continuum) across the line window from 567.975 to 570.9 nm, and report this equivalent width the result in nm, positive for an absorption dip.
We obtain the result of 0.13 nm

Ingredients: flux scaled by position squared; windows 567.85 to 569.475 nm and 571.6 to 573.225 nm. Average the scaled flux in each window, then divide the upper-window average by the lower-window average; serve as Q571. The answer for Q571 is 1.07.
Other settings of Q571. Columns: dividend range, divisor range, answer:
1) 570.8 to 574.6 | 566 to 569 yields 1.04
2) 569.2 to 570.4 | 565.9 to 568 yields 1.00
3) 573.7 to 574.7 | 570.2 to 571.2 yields 1.13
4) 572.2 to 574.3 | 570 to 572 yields 1.10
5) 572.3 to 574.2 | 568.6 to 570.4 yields 1.04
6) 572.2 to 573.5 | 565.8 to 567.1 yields 1.08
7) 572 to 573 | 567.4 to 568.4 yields 1.17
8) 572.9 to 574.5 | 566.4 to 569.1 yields 1.03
